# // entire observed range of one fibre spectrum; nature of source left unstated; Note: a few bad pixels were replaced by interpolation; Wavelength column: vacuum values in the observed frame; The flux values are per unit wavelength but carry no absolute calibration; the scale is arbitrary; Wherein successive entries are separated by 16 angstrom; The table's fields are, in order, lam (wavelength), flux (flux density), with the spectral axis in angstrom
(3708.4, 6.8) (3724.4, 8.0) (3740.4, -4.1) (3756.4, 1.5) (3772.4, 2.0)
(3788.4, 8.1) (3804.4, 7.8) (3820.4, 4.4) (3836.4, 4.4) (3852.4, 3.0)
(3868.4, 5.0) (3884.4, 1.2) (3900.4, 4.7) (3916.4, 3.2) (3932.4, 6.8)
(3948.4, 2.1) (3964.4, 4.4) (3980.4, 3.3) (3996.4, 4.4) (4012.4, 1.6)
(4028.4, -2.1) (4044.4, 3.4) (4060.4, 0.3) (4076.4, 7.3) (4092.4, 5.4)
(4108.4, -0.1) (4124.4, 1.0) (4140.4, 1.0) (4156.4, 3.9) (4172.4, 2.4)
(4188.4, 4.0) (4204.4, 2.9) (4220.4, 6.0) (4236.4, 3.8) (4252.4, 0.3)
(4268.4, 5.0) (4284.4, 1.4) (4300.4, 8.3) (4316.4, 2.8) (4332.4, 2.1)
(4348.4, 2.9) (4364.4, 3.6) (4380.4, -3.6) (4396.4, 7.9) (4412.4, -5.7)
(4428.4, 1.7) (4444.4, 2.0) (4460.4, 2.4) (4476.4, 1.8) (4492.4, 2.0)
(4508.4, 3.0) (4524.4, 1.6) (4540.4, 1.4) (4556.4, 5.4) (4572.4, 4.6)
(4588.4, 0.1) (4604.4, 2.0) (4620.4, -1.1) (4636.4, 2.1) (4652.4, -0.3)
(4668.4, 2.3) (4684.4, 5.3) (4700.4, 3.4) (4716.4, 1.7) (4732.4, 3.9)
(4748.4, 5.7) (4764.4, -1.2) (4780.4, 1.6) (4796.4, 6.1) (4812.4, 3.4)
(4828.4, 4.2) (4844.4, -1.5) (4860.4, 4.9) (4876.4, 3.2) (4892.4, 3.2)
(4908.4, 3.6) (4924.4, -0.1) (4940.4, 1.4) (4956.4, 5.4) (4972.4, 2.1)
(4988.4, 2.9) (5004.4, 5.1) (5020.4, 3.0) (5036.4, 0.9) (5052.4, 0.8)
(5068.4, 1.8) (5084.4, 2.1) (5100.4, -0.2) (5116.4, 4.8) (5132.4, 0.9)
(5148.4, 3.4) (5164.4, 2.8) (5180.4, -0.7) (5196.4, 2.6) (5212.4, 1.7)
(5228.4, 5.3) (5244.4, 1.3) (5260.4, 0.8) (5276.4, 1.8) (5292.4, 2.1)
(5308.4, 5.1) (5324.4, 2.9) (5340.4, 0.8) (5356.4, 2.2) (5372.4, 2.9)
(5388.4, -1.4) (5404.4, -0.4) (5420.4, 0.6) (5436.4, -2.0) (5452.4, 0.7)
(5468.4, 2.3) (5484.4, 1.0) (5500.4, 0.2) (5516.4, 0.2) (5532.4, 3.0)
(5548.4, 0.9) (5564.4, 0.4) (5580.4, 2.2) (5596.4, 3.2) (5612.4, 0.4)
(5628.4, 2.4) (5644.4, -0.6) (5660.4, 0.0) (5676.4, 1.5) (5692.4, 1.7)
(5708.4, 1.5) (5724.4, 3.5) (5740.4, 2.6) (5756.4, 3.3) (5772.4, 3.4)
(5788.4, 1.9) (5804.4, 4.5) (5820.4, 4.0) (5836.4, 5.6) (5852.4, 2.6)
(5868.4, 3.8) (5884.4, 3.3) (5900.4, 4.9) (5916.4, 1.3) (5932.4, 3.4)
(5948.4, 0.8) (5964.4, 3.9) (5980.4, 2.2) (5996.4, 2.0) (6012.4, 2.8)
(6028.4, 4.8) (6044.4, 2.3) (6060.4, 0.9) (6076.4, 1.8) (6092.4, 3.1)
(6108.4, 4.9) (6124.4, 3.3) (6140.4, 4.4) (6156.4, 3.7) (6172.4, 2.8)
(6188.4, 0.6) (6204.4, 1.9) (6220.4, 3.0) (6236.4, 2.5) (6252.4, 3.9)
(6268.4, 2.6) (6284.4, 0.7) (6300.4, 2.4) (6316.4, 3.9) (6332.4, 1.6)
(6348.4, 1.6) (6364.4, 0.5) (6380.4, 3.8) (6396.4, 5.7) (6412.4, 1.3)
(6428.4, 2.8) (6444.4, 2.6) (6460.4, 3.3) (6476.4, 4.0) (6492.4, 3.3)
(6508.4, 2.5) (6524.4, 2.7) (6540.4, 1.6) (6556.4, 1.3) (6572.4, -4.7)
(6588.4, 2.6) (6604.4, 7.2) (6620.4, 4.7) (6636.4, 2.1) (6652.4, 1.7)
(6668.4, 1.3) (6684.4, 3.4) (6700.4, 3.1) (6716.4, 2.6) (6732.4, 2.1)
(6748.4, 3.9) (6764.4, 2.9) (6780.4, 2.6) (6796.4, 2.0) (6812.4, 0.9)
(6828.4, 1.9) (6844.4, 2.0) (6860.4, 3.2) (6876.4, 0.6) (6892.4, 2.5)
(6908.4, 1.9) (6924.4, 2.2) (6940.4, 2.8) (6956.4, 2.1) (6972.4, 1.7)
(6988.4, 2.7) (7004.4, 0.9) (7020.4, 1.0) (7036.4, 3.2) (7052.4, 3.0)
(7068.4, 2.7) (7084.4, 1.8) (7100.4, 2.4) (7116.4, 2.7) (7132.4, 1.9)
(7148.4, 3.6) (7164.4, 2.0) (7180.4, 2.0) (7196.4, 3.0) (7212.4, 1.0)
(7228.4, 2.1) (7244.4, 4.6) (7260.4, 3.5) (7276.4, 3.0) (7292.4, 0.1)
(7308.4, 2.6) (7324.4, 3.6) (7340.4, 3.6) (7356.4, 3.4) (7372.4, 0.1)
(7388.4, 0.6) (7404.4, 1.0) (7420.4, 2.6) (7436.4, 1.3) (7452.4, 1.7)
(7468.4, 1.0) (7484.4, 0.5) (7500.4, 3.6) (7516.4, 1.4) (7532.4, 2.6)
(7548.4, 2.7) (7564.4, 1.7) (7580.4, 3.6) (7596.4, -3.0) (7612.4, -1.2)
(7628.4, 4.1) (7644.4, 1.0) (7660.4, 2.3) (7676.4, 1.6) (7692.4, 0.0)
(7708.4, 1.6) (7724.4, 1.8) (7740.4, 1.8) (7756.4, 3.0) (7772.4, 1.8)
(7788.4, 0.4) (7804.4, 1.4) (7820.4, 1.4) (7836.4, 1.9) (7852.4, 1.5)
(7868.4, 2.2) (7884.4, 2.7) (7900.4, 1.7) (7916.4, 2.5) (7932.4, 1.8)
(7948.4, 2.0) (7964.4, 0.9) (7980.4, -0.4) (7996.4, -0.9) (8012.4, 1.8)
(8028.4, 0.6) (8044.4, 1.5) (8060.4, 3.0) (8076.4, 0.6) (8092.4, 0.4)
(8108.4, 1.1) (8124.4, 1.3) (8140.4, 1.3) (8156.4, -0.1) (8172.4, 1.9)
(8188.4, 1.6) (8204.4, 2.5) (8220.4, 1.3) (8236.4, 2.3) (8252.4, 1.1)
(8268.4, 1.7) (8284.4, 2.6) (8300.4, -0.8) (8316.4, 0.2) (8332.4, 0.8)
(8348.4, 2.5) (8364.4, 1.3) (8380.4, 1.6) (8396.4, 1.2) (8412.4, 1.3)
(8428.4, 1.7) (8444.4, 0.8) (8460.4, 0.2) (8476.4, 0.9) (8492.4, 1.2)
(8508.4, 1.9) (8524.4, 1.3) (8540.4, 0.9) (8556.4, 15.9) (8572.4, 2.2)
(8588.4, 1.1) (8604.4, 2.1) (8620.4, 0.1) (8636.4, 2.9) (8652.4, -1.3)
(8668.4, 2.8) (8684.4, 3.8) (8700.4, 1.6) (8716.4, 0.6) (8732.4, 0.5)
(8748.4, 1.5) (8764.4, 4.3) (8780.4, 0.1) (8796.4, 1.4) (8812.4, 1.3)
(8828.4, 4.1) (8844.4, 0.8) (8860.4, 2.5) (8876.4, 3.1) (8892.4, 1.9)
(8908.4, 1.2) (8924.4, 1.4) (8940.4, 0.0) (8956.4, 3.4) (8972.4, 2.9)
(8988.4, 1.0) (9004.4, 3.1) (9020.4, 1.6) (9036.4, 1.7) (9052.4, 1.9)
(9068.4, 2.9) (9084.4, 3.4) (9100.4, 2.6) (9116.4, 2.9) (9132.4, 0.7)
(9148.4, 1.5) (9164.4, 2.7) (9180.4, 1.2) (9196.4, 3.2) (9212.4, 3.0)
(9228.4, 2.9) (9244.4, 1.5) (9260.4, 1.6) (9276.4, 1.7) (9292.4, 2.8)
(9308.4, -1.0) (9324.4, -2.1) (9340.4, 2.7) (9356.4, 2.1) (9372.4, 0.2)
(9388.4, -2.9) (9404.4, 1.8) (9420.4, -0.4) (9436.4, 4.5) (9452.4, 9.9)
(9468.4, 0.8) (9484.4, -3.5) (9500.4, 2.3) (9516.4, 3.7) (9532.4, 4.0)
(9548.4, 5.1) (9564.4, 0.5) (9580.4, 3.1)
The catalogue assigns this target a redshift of 1.29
